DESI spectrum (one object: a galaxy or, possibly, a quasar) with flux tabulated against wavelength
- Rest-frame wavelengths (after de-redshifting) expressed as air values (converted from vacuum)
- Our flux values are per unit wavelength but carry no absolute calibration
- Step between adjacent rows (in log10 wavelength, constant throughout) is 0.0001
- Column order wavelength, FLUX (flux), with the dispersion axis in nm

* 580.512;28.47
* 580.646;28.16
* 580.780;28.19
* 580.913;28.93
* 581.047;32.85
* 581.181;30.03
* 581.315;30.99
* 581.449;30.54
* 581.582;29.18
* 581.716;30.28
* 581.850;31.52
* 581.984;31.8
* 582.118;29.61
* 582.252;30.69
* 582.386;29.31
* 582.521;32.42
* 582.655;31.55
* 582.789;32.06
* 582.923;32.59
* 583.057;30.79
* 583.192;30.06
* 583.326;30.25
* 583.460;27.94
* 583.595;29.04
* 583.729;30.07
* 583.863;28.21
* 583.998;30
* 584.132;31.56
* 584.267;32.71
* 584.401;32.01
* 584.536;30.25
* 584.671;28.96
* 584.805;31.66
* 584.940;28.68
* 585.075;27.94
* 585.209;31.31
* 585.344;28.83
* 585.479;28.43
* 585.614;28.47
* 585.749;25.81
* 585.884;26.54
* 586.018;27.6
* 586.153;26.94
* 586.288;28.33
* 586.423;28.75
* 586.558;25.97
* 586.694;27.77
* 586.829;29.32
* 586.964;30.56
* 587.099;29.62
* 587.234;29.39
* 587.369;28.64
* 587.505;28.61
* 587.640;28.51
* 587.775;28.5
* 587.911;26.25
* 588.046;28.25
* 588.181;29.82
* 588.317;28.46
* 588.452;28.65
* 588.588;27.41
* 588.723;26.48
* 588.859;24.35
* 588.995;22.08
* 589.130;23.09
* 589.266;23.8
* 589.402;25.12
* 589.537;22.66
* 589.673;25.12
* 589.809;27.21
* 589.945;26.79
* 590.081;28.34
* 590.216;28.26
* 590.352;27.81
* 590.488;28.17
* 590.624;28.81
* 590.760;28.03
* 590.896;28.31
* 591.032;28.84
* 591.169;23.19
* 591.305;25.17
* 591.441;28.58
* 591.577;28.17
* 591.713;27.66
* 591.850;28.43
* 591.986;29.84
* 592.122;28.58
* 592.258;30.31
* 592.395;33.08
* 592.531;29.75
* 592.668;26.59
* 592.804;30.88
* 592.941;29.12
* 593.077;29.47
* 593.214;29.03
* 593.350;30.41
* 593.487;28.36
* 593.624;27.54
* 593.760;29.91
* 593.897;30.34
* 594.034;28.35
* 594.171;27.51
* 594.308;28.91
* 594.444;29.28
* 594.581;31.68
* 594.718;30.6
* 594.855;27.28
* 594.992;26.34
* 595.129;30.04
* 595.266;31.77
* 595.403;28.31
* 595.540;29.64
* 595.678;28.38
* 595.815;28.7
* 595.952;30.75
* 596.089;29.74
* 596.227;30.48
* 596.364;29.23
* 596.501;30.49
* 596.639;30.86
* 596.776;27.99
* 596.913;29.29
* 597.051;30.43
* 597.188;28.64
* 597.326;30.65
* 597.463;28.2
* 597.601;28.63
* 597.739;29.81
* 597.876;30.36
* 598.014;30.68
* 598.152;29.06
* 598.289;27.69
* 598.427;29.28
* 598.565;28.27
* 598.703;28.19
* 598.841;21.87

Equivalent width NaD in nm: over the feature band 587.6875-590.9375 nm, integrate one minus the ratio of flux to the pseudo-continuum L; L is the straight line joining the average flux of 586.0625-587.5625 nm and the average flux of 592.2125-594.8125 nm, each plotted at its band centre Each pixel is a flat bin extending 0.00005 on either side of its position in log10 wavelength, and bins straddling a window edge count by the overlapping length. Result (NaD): 0.24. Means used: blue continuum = 28.5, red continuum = 29.5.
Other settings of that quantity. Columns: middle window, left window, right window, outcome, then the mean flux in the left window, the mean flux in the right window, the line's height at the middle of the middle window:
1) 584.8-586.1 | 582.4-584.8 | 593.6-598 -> 0.09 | 30.6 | 29.4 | 30.4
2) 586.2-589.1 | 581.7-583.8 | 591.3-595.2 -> 0.20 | 30.6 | 29.1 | 29.9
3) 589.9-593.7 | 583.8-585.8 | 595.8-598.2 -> 0.15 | 29.7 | 29.7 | 29.7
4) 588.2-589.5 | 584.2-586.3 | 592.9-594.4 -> 0.15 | 29.1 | 29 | 29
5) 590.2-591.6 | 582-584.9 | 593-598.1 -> 0.11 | 30.6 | 29.4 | 29.8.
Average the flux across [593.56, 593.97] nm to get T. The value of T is 29.3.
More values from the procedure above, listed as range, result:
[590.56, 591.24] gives 27.4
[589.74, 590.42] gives 27.7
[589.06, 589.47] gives 24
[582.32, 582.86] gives 31.3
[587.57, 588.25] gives 28.3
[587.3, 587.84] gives 28.6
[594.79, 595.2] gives 27.9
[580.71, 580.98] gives 28.6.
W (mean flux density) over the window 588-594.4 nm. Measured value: 27.8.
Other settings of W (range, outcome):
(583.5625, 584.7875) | 30.4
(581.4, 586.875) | 29.6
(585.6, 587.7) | 28.2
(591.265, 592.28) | 28.4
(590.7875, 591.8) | 27.2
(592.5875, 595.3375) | 29.2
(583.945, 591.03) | 28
